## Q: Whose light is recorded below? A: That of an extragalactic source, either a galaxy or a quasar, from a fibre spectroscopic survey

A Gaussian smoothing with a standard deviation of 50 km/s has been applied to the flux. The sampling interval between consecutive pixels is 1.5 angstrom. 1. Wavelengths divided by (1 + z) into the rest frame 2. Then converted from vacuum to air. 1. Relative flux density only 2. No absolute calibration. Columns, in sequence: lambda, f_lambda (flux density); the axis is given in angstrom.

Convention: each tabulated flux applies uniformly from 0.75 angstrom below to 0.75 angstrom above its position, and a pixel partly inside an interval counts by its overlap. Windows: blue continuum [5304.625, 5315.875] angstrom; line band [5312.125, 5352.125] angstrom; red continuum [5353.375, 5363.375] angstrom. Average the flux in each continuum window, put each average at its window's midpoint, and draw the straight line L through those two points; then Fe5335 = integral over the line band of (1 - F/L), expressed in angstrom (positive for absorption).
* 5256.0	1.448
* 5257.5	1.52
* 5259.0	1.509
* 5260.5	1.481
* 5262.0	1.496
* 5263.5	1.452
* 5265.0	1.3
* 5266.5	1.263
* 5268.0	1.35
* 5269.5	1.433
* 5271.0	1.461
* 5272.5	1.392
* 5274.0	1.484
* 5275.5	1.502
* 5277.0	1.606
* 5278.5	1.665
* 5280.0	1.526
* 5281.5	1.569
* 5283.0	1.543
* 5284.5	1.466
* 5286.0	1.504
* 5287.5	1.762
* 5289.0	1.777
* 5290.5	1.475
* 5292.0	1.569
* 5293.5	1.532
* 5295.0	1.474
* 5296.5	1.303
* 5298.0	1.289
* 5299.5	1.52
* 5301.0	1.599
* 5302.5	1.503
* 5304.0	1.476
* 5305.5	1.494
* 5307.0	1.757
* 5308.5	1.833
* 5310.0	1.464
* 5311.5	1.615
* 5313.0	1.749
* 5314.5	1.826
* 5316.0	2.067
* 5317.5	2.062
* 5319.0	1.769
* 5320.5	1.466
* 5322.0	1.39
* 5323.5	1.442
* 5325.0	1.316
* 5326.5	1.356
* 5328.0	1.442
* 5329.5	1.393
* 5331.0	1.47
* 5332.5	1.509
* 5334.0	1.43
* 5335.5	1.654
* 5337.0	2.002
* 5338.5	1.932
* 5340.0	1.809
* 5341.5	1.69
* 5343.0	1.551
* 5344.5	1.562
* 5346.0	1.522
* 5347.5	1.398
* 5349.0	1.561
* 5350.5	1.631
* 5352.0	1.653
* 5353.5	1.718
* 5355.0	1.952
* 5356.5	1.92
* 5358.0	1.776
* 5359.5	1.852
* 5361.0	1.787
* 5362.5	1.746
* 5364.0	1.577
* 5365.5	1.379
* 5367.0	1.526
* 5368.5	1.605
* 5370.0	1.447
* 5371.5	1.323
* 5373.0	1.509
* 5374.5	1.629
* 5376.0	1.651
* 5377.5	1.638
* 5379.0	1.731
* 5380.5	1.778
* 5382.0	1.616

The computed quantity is 3.13 angstrom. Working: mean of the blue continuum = 1.7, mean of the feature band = 1.62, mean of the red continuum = 1.82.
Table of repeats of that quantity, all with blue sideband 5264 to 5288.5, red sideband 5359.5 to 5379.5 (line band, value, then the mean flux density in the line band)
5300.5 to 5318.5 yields -2.11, 1.71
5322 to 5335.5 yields 1.01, 1.43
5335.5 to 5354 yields -1.24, 1.67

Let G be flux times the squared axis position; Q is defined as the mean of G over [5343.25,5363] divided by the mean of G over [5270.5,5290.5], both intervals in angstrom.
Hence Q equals 1.1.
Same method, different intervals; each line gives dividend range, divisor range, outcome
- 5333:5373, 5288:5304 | 1.12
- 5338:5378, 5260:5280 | 1.17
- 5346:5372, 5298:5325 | 1.02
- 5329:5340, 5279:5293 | 1.06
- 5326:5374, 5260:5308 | 1.10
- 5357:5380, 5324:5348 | 1.05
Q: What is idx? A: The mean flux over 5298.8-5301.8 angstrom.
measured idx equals 1.56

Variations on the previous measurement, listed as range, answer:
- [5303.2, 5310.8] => 1.6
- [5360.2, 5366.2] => 1.63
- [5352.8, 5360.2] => 1.84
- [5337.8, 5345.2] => 1.71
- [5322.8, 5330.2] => 1.39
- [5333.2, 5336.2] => 1.54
